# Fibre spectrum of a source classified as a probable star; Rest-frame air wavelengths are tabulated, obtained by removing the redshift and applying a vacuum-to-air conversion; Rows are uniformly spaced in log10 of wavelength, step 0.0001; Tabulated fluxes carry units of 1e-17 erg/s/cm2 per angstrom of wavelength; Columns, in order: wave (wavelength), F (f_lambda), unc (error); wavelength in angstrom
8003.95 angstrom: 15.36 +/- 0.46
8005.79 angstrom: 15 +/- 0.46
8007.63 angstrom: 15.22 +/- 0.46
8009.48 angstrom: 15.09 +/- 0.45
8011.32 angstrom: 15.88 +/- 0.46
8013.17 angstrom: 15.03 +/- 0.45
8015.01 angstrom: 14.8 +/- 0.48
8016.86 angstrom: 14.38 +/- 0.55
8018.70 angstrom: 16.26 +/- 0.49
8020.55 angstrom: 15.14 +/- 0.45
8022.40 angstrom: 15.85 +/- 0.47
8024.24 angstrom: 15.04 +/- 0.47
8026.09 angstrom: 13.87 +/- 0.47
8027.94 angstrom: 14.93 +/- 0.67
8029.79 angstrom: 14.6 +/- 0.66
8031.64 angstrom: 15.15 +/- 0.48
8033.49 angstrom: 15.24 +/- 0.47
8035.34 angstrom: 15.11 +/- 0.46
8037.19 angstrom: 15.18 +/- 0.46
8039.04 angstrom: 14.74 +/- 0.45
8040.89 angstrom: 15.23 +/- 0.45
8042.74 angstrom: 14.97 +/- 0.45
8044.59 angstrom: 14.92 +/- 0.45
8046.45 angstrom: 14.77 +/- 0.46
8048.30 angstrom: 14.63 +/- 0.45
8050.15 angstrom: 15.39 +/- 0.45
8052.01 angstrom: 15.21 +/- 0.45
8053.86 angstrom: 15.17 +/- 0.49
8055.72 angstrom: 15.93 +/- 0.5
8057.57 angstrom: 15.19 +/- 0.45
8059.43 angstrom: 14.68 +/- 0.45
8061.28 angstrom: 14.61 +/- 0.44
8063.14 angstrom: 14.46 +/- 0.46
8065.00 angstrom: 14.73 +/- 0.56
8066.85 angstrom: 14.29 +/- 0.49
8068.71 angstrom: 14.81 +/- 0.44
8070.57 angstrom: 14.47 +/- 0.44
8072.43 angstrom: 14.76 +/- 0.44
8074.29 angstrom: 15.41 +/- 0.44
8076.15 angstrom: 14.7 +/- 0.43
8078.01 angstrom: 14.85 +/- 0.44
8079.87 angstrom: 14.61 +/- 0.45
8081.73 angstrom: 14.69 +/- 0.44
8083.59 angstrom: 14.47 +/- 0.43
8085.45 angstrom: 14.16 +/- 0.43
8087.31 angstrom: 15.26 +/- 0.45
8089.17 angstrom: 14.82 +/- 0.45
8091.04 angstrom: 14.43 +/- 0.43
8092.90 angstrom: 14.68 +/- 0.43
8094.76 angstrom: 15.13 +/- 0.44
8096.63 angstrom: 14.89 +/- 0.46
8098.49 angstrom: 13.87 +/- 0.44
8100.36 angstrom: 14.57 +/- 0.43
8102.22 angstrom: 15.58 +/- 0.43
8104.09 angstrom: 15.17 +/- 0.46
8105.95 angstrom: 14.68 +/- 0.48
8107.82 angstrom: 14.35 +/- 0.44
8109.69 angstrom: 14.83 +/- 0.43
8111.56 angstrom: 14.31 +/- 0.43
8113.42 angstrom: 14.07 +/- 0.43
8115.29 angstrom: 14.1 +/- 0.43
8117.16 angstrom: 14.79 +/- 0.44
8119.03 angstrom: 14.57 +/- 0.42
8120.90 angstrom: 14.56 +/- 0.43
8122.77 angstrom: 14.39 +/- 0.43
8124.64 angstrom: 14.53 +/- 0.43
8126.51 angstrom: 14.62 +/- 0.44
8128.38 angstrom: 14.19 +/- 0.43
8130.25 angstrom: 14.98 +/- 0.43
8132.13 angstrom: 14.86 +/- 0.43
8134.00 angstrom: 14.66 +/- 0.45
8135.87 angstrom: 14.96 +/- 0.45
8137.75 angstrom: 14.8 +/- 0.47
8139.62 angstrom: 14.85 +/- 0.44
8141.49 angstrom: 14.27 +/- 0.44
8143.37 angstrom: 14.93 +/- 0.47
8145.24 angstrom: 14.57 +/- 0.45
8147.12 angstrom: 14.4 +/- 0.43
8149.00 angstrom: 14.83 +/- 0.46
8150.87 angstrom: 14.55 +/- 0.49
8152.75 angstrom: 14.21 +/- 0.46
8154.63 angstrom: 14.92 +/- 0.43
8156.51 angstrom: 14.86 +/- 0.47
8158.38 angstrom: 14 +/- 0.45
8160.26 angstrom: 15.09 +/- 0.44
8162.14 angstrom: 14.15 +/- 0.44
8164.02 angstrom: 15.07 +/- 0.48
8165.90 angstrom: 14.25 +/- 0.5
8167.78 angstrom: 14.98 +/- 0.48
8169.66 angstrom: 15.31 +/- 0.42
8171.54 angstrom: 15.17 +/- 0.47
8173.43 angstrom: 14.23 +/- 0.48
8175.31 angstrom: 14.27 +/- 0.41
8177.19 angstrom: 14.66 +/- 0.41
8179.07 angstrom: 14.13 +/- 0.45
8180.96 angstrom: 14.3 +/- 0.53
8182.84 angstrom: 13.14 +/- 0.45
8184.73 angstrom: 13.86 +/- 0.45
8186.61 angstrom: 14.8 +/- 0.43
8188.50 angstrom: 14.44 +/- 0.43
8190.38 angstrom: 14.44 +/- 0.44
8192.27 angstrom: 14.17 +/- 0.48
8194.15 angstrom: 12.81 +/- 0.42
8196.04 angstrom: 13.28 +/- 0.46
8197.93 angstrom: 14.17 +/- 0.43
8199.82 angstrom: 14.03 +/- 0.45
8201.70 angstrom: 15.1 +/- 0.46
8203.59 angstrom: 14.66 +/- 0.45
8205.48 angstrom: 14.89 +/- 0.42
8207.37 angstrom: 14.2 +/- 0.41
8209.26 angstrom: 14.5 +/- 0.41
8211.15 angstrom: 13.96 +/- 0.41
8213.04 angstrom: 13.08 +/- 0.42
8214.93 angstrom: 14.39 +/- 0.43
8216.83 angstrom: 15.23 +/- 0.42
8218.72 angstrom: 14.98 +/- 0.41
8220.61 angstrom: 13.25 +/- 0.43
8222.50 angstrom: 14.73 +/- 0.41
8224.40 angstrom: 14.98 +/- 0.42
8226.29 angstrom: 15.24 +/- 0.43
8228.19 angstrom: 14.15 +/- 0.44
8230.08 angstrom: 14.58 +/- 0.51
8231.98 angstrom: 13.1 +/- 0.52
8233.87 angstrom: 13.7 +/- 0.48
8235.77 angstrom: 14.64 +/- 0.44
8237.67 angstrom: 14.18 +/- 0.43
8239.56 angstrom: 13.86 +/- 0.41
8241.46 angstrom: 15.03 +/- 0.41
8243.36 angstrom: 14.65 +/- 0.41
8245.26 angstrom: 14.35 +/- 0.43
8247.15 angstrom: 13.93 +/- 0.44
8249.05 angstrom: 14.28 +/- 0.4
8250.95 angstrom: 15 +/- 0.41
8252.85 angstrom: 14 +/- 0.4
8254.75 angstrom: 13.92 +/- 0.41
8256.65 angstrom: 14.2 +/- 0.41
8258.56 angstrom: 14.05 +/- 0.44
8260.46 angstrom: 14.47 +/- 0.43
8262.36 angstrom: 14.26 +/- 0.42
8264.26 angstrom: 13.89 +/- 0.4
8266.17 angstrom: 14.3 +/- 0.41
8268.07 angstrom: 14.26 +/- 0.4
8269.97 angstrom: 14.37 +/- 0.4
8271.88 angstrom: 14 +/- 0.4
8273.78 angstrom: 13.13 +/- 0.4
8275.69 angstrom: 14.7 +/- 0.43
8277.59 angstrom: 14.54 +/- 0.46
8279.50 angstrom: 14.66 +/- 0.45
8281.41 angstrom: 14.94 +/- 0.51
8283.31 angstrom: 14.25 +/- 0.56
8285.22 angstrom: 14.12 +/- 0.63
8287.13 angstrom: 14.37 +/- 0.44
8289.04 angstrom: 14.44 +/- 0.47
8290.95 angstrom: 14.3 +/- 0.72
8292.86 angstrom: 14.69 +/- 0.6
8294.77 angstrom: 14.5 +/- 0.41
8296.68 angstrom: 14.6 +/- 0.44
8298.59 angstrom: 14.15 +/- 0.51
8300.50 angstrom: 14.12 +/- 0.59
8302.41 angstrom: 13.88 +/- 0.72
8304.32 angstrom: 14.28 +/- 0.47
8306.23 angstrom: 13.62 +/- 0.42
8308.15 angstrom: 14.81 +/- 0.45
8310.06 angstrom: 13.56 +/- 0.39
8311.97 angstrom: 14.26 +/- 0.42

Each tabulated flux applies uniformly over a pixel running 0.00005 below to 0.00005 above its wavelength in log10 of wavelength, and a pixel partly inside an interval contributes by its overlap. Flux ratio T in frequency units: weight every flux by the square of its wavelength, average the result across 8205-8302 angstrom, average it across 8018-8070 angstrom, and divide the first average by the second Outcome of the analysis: 1.00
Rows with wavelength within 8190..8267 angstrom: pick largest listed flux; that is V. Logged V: 15.24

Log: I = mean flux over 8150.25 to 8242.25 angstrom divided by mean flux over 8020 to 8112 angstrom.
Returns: 0.97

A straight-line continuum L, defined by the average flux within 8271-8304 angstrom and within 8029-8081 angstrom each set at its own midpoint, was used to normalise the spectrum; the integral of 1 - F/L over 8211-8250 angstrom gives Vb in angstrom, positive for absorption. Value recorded 0.4 angstrom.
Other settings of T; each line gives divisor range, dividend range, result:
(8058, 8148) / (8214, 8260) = 1.01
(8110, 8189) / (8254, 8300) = 1.01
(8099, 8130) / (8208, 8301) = 1.02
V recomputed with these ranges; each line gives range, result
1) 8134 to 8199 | 15.31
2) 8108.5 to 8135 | 14.98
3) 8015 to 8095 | 16.26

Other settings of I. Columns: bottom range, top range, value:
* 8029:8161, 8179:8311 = 0.97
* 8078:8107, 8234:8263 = 0.97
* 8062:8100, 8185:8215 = 0.97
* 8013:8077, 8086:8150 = 0.98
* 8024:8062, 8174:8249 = 0.95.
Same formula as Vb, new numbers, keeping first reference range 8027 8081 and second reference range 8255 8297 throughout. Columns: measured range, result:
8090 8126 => 0.4 angstrom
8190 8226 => 0.6 angstrom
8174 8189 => 0.4 angstrom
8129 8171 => -0.1 angstrom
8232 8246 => 0.1 angstrom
